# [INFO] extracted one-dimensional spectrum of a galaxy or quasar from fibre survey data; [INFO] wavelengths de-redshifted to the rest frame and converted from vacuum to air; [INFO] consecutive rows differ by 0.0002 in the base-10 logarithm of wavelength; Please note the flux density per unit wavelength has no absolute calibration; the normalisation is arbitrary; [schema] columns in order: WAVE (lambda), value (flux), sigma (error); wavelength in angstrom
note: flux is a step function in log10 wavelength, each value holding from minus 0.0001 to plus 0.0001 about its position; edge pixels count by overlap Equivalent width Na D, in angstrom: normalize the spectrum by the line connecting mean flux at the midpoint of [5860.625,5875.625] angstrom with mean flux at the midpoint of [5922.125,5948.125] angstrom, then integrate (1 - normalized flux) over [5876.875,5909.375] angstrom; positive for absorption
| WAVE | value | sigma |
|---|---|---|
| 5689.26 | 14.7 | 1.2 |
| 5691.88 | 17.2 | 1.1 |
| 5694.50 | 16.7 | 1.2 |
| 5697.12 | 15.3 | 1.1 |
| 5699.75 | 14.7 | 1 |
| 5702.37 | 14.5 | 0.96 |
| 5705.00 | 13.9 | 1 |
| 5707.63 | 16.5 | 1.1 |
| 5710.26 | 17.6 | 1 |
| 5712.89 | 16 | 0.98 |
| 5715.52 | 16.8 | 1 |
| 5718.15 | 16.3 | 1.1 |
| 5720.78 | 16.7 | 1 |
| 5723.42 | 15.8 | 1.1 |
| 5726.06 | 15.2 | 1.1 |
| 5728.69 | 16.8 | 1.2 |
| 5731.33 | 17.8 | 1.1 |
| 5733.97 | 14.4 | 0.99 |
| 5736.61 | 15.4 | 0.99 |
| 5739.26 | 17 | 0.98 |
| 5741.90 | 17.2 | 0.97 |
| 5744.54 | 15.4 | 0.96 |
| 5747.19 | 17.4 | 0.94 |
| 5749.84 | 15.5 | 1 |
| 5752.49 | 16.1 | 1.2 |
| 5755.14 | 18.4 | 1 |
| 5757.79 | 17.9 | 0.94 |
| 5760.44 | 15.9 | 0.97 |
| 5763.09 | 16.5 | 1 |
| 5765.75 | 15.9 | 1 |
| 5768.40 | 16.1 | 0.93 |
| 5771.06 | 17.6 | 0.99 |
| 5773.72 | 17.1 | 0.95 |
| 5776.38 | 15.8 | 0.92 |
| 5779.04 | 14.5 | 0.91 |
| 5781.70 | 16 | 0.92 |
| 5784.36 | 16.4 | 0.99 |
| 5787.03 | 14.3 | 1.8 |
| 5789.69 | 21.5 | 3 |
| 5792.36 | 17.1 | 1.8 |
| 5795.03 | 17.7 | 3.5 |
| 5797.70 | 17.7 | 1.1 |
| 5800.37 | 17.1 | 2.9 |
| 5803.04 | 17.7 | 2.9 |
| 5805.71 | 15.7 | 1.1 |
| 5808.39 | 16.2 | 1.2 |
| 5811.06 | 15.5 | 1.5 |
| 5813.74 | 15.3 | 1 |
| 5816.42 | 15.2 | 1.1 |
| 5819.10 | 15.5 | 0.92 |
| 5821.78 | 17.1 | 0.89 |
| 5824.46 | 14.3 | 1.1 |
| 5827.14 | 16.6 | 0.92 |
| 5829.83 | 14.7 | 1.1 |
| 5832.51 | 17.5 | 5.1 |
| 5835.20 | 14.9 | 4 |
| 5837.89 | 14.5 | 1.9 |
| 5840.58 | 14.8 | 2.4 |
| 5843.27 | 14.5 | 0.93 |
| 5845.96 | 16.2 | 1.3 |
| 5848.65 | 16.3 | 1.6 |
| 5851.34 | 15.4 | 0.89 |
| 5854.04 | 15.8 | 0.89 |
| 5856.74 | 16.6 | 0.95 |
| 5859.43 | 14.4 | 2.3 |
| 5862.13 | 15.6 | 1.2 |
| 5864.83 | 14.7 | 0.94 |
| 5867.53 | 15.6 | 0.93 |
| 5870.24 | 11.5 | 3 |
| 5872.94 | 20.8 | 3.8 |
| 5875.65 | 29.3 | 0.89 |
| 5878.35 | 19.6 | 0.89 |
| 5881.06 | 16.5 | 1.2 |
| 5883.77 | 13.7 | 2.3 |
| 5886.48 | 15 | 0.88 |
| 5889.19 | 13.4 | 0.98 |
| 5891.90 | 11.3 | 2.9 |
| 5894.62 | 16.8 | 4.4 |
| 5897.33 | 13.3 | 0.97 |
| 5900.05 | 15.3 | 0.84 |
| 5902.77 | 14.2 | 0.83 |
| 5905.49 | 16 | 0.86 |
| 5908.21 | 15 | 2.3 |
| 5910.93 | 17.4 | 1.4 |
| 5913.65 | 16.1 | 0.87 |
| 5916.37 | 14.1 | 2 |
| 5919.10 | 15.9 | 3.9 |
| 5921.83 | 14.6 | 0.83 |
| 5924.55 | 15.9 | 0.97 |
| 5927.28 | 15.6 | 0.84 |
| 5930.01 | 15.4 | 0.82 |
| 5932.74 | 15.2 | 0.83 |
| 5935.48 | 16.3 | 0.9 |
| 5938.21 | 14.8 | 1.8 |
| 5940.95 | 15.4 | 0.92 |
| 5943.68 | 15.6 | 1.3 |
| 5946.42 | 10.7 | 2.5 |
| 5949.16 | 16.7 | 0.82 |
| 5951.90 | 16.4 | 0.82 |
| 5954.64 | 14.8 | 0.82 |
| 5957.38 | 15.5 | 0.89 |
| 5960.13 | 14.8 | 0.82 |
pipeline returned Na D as 2.2 angstrom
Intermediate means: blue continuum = 16.8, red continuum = 15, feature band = 15.1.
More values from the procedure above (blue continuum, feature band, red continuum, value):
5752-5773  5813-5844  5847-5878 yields 2.8 angstrom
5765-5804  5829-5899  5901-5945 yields 0.7 angstrom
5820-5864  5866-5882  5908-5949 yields -3.6 angstrom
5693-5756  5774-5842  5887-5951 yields -2.2 angstrom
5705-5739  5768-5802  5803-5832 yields -2.0 angstrom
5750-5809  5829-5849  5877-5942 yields 0.9 angstrom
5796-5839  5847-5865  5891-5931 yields 0.0 angstrom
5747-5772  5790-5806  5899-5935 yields -1.1 angstrom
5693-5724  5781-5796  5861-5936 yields -1.2 angstrom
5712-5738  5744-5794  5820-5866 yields -2.3 angstrom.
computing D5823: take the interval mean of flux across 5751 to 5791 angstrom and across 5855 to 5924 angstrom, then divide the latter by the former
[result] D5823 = 0.95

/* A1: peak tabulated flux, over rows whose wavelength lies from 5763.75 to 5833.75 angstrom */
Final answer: 21.5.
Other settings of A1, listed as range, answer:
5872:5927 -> 29.3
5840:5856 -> 16.3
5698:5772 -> 18.4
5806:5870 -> 17.5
